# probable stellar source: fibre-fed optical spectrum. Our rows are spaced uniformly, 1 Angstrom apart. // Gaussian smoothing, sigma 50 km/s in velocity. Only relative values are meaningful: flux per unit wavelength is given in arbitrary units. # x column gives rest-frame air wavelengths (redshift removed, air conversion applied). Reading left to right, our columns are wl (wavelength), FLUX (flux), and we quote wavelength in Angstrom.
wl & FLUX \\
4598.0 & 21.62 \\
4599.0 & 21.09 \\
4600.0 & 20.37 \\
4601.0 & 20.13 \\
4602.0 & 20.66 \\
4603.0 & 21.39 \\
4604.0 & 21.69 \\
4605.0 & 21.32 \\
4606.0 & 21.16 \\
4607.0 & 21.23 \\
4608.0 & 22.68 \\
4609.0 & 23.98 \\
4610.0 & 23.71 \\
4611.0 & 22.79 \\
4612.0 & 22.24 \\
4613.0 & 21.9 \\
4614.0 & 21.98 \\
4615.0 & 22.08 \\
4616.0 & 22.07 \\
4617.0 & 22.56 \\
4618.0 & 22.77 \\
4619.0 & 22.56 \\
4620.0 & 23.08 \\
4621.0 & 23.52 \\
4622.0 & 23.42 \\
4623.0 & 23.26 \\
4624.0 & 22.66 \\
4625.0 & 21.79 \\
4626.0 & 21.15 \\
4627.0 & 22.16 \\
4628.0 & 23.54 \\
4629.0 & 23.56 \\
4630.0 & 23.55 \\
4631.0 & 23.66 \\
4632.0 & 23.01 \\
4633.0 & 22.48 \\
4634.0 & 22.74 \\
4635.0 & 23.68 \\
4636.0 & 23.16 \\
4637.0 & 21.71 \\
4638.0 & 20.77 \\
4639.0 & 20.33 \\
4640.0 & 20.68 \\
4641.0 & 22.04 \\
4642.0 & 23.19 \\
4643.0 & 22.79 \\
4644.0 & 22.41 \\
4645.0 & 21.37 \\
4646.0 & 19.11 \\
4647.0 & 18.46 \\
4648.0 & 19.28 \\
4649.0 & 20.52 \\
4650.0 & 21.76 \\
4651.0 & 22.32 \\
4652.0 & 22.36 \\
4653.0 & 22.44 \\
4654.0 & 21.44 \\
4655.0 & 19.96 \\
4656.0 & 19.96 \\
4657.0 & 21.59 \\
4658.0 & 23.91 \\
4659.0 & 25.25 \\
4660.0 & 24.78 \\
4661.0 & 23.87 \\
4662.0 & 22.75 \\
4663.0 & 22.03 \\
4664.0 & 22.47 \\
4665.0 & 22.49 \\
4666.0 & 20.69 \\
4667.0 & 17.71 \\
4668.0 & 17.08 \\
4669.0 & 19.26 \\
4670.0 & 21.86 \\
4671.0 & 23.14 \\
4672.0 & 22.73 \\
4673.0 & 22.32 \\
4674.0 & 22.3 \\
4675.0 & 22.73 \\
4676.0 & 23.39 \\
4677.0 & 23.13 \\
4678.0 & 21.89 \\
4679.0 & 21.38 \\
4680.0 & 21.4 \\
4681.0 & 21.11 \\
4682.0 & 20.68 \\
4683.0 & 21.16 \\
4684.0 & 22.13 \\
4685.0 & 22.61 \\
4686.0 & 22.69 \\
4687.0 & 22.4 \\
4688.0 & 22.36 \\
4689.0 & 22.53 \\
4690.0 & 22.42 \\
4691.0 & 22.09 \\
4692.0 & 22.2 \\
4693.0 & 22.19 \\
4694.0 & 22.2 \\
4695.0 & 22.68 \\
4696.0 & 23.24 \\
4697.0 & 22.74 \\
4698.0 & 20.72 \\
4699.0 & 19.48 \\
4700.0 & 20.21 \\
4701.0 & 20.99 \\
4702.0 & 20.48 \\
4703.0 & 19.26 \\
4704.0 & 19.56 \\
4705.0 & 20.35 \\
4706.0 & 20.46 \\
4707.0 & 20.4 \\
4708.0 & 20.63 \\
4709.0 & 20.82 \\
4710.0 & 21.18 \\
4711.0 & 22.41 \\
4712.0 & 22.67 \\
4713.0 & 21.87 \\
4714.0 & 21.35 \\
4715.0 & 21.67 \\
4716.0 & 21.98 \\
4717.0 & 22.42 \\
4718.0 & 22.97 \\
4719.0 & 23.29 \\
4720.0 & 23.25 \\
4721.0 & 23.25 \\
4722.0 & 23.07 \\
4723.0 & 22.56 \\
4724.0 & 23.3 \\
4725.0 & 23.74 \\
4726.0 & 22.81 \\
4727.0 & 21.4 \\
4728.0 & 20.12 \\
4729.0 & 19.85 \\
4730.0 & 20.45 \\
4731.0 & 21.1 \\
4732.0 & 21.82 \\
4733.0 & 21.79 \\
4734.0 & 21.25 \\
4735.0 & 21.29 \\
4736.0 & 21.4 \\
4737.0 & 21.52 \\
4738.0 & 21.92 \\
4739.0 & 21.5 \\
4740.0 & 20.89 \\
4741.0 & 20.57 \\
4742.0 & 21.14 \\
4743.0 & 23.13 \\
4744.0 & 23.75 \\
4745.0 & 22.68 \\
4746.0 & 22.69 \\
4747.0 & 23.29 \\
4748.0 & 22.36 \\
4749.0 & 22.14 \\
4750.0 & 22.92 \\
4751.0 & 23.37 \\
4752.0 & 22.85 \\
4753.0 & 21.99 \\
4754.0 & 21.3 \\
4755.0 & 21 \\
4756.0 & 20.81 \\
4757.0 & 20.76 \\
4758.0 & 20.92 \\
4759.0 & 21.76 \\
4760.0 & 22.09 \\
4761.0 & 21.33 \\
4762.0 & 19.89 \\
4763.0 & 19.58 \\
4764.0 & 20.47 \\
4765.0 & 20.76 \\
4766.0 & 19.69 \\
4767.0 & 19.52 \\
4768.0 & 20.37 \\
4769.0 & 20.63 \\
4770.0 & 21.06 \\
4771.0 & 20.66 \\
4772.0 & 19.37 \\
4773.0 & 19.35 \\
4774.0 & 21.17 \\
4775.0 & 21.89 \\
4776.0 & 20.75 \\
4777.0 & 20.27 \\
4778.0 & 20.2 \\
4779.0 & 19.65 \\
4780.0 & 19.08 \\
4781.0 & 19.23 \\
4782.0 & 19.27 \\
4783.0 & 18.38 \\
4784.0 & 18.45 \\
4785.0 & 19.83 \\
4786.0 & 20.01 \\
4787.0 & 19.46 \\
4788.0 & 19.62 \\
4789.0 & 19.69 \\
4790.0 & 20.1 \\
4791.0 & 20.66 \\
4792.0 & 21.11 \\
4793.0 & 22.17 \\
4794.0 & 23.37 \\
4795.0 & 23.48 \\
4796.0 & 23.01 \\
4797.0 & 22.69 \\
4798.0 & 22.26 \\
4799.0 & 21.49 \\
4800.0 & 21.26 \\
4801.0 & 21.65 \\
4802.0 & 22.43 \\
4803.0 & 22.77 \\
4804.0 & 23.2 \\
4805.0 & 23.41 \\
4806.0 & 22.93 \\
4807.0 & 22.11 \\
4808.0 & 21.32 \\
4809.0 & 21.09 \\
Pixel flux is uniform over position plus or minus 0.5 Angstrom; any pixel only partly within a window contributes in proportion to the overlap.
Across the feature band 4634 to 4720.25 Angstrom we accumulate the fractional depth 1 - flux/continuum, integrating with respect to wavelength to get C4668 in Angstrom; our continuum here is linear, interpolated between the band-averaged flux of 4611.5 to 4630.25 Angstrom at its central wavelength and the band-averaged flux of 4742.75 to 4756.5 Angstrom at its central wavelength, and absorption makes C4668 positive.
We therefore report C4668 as 3.21 Angstrom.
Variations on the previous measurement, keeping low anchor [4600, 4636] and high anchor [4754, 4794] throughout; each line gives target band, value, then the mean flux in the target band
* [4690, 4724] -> -0.7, 21.7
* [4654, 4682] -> -0.1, 21.9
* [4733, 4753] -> -1.3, 22.1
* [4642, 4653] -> 0.4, 21.2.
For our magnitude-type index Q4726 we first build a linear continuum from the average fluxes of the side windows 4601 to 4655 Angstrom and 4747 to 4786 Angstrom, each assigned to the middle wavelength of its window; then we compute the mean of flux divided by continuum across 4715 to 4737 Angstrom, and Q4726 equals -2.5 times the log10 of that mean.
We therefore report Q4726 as -0.05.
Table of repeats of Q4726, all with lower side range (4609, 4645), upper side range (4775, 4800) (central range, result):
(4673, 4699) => -0.01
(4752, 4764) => -0.01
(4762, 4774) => 0.04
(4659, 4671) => 0.02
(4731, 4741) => -0.01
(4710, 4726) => -0.06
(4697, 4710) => 0.06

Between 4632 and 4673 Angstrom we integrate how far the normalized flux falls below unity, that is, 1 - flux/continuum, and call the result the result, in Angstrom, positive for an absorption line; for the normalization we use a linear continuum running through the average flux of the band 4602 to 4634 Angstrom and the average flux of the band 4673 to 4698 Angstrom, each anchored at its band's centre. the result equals 1.2 Angstrom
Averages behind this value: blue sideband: 22.5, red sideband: 22.2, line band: 21.7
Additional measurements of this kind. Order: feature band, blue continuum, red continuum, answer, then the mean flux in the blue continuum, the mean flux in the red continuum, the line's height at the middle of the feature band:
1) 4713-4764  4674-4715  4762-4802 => -1.9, 21.6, 20.6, 21.1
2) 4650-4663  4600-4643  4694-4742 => -0.3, 22.3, 21.5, 22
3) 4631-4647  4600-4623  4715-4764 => 0.2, 22.2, 21.9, 22.1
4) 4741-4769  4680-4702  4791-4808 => 0.8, 21.8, 22.4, 22.1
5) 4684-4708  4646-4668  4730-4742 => -0.1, 21.6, 21.3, 21.4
